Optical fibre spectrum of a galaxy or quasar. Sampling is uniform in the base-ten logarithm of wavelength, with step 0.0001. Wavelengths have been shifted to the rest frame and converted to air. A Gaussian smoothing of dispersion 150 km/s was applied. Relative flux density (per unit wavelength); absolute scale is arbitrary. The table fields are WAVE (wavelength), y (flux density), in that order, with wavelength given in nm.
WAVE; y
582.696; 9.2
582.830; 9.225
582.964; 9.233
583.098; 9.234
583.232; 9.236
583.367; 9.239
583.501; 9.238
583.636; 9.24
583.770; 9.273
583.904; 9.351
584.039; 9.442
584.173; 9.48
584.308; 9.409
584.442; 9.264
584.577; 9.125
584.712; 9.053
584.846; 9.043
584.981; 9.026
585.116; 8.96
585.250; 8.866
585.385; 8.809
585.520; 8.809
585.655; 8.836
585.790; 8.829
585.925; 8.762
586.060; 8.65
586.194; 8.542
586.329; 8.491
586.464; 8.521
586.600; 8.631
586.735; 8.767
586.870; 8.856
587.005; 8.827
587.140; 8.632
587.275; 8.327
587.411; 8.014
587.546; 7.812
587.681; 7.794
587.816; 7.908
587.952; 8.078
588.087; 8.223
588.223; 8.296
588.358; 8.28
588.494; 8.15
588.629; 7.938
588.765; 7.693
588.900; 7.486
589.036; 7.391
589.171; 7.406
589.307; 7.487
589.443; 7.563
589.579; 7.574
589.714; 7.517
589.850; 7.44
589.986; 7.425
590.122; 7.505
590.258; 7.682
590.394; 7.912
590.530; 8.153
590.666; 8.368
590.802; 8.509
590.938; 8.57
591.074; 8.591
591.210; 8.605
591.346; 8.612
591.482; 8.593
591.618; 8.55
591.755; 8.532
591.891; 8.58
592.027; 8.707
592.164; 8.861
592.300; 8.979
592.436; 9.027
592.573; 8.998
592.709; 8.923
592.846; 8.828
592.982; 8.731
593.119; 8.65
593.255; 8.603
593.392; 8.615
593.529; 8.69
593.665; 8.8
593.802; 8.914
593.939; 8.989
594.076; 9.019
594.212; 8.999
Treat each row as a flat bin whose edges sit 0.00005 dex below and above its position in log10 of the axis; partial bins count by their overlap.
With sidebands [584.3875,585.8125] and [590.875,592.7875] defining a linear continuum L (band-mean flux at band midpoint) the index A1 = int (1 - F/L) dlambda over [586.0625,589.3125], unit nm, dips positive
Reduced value 0.26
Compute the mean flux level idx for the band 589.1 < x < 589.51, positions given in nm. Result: 7.48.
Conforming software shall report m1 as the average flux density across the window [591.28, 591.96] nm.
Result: 8.58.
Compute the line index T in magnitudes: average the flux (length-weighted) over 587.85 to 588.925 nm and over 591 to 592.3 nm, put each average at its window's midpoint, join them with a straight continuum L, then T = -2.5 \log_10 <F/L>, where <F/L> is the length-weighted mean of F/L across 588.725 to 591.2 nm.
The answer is 0.07 mag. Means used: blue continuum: 8.03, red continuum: 8.65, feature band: 7.81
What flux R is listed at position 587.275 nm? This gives 8.327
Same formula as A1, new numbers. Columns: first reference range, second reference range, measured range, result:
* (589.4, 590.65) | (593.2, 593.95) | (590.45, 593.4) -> -0.15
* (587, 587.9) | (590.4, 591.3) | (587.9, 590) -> 0.13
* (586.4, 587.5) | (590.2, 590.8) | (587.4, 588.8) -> 0.06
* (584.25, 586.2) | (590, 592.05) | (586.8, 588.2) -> 0.07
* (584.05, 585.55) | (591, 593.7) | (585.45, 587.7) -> 0.11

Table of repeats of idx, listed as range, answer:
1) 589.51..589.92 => 7.51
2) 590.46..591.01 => 8.4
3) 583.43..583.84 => 9.26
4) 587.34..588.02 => 7.92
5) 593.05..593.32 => 8.63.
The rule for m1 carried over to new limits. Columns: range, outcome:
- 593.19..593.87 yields 8.72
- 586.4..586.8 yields 8.62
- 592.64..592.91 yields 8.88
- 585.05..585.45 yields 8.89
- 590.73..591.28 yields 8.57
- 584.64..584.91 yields 9.06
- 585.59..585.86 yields 8.82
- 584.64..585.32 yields 8.99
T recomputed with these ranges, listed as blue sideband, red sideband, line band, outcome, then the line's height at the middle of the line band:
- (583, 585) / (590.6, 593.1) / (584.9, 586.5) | 0.04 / 9.13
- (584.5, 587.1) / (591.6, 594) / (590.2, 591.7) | 0.05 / 8.79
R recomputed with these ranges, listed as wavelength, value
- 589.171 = 7.406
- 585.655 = 8.836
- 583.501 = 9.238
